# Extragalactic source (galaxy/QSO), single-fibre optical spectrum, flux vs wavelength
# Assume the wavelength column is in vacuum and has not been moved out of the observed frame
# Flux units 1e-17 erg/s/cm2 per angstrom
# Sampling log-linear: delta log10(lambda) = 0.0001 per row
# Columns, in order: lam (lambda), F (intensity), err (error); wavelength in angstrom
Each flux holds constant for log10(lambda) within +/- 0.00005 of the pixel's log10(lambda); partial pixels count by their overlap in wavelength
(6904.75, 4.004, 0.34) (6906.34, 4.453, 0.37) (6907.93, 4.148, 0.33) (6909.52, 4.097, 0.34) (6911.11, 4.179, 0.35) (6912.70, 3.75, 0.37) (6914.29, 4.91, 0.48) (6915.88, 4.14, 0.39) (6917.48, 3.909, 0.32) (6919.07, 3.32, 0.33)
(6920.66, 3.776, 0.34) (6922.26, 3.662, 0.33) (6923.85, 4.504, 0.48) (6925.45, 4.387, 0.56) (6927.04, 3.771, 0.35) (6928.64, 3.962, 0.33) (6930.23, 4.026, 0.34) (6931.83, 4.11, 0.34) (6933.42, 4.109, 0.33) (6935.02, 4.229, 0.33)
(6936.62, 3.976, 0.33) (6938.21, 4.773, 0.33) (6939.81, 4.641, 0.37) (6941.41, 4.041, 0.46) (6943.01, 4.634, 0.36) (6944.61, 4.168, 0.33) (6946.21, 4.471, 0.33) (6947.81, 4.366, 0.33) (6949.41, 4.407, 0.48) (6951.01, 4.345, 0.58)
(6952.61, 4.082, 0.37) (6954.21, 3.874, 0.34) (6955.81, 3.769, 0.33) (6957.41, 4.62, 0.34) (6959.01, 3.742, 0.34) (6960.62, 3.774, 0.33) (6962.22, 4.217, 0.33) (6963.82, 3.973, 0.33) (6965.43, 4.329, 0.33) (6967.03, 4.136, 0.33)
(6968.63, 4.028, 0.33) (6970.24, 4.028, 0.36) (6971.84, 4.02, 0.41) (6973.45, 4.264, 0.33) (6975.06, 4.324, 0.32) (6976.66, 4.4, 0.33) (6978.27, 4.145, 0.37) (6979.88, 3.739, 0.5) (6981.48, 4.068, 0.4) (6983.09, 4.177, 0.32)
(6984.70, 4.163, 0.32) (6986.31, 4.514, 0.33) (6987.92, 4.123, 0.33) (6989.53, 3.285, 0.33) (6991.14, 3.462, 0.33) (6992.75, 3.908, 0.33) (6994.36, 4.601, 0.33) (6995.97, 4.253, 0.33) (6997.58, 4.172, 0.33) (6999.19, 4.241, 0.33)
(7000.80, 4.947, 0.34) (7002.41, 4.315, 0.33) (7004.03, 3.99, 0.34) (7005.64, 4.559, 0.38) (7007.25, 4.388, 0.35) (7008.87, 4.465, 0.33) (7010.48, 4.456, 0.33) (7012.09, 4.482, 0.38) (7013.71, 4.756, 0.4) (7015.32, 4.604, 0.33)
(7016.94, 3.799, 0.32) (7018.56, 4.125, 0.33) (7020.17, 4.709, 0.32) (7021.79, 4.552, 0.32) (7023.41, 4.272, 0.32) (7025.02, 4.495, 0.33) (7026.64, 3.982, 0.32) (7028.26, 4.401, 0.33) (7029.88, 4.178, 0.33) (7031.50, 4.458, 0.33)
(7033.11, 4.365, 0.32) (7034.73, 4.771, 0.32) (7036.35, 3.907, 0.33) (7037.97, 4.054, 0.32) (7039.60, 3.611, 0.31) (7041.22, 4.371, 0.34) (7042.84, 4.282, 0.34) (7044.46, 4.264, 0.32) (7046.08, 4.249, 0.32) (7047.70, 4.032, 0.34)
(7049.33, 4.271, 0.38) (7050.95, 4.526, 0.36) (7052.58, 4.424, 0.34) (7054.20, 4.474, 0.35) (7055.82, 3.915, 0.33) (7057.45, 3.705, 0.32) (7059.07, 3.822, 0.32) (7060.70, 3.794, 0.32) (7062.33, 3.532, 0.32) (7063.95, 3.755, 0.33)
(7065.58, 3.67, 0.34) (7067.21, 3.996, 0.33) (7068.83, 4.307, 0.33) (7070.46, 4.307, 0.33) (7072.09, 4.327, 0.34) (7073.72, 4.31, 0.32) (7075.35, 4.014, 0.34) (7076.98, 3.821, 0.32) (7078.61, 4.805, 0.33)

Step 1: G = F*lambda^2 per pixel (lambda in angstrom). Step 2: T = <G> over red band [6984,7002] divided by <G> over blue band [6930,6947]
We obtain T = 0.98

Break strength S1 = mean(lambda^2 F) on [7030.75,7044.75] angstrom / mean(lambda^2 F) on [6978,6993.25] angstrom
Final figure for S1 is 1.1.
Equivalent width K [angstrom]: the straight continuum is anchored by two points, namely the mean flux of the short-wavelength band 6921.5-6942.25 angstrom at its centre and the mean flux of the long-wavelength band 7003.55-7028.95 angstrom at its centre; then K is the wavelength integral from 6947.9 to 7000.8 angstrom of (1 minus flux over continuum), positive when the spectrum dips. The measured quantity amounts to 1.99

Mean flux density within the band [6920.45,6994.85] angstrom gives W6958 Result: 4.13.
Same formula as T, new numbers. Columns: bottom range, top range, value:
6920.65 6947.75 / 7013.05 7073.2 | 1.03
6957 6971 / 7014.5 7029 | 1.08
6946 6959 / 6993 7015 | 1.07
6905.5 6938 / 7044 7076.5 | 1.04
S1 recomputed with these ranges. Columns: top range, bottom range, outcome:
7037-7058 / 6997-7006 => 0.97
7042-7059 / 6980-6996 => 1.06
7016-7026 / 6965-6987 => 1.05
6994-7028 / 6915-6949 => 1.08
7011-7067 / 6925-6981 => 1.03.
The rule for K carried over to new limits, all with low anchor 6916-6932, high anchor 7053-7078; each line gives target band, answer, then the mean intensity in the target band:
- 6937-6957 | -1.7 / 4.3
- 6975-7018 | -2.8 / 4.23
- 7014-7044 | -2.3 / 4.28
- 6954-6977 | -0.8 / 4.1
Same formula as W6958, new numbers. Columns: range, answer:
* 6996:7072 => 4.23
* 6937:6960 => 4.27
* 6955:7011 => 4.16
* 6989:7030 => 4.29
